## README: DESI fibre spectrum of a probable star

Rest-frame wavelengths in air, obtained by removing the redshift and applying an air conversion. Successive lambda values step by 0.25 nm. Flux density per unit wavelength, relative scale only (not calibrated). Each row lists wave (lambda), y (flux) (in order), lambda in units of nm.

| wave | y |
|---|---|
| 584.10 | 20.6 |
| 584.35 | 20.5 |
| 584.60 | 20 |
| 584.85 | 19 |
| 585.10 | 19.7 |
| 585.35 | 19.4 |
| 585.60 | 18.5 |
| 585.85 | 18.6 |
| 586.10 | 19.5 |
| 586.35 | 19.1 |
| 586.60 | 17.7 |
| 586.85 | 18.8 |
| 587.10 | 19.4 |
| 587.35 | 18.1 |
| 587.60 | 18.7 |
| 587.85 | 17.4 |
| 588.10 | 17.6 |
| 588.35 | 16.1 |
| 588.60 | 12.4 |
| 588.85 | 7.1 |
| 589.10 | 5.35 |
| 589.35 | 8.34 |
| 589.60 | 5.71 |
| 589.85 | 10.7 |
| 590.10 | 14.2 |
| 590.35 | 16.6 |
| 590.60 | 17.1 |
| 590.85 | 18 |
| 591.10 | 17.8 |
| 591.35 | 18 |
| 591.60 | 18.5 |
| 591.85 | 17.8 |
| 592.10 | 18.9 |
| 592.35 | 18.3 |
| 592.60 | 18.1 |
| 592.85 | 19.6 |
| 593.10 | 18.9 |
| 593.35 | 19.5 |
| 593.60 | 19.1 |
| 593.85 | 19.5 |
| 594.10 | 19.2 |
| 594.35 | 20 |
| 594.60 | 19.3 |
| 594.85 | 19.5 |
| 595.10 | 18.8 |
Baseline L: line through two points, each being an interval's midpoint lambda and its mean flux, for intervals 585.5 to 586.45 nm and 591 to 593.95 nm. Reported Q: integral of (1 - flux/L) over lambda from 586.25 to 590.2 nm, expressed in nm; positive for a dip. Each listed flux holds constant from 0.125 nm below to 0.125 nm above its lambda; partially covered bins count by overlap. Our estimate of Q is 0.988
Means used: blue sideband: 18.9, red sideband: 18.7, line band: 14.1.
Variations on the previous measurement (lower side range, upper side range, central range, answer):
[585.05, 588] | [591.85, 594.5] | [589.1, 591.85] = 0.68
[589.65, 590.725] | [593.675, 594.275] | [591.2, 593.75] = -0.21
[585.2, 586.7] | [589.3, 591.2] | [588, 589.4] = 0.40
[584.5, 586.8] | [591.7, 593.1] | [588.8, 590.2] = 0.76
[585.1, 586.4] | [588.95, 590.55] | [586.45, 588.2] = -0.30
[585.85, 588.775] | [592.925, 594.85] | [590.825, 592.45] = 0.05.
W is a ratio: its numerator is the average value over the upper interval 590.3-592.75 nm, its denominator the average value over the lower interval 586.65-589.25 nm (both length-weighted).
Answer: 1.2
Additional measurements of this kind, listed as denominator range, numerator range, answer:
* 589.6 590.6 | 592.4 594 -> 1.44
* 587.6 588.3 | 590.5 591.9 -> 1.02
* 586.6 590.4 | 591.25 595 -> 1.37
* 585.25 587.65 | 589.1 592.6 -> 0.81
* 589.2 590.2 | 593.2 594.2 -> 2.03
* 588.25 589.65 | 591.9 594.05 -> 2.05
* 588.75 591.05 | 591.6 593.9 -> 1.61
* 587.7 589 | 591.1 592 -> 1.29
